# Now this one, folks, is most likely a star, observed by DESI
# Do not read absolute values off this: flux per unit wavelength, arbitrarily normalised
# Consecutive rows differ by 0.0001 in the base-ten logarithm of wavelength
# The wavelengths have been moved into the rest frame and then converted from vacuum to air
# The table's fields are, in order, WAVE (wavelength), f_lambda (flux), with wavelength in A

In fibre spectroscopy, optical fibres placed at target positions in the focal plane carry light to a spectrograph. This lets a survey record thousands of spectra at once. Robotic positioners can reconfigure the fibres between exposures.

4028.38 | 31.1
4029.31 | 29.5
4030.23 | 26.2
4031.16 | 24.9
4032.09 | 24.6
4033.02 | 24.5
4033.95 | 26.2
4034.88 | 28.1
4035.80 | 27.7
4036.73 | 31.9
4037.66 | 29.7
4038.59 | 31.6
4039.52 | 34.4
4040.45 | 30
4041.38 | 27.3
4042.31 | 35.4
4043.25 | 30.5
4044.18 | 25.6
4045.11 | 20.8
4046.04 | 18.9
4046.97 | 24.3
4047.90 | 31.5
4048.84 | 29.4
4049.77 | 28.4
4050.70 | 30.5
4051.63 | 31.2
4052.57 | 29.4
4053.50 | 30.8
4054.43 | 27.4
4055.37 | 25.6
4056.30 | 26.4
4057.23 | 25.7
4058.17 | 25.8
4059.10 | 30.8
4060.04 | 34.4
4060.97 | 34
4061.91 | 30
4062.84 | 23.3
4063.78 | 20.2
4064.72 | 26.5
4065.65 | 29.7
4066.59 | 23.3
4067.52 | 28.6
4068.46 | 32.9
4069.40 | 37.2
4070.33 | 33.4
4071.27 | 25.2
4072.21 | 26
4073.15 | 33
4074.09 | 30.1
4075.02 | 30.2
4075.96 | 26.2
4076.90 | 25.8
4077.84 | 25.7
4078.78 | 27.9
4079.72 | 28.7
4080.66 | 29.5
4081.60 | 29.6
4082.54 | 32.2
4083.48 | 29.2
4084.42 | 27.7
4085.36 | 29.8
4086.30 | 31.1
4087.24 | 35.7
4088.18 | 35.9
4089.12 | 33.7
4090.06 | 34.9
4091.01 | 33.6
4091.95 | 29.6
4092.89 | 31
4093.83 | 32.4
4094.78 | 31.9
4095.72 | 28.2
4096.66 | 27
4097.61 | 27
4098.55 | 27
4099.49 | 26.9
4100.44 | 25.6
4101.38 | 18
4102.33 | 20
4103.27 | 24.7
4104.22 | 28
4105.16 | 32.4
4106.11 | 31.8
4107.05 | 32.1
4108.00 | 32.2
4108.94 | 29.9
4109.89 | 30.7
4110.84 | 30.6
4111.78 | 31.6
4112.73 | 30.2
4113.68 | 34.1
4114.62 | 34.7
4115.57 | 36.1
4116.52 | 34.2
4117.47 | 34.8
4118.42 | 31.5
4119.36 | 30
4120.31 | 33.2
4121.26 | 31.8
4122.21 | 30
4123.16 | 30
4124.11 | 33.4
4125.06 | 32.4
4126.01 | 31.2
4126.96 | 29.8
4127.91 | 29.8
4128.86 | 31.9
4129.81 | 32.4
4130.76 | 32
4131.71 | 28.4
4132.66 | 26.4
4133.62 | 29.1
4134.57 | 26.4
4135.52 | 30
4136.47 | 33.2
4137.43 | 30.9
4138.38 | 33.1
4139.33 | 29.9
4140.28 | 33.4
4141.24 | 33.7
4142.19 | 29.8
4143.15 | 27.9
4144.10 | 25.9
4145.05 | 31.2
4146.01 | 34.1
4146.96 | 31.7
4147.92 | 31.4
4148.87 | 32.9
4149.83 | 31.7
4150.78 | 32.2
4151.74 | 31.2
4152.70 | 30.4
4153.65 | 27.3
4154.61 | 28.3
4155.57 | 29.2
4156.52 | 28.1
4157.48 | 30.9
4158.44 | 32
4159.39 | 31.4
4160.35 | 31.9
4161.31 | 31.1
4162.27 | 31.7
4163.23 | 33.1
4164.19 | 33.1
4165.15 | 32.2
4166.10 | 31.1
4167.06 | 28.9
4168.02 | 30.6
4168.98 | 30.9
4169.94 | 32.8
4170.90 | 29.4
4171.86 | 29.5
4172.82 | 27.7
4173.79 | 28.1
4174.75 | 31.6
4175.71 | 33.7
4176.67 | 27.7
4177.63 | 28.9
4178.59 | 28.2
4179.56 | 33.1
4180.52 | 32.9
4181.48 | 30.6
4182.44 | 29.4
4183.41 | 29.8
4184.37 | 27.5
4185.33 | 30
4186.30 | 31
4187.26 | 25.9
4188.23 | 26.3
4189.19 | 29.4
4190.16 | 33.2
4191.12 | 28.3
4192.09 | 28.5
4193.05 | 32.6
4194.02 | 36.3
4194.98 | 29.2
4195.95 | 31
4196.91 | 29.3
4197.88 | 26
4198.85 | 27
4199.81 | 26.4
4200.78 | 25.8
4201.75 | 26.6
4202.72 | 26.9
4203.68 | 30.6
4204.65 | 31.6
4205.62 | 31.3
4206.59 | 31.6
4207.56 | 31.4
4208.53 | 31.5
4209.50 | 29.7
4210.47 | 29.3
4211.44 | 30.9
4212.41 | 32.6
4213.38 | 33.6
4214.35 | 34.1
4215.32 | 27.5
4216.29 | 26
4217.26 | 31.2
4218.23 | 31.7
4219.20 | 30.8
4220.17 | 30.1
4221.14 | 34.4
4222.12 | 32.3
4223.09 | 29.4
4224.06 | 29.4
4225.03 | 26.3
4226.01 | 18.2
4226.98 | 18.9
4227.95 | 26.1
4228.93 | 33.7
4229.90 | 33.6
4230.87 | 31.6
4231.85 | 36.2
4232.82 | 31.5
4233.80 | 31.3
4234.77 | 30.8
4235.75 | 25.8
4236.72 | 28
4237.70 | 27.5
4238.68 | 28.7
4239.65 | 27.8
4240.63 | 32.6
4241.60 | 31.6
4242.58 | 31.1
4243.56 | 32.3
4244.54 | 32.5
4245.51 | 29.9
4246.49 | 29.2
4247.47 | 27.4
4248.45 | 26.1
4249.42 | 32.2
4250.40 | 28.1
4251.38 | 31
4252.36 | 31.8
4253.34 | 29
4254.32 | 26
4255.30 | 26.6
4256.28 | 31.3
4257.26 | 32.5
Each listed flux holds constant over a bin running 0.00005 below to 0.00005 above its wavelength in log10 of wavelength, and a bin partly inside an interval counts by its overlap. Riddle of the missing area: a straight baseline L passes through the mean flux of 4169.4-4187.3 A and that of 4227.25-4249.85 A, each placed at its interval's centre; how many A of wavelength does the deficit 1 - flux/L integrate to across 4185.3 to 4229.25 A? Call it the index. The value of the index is 1.0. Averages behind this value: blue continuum 30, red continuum 30.2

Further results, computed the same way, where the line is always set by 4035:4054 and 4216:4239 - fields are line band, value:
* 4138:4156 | -1.0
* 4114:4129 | -1.6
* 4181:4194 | -0.2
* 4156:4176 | -1.2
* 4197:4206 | 0.4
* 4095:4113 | 0.6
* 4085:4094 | -1.2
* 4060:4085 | 0.2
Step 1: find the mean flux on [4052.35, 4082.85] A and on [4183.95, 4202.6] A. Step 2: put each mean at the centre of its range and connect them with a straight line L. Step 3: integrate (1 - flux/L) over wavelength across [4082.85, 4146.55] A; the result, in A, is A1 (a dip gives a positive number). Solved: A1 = -4.0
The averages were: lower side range 28.6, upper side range 28.9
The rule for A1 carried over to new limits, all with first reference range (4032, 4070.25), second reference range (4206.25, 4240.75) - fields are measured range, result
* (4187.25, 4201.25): 0.24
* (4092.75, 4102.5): 0.67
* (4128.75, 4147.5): -0.88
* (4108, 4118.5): -1.31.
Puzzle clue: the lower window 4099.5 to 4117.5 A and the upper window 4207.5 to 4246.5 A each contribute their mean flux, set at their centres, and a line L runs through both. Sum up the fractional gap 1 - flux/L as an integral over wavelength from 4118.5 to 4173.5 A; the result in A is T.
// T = -1.5 A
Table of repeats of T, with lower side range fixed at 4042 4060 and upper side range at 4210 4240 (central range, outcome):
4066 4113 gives -2.0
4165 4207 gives -0.7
